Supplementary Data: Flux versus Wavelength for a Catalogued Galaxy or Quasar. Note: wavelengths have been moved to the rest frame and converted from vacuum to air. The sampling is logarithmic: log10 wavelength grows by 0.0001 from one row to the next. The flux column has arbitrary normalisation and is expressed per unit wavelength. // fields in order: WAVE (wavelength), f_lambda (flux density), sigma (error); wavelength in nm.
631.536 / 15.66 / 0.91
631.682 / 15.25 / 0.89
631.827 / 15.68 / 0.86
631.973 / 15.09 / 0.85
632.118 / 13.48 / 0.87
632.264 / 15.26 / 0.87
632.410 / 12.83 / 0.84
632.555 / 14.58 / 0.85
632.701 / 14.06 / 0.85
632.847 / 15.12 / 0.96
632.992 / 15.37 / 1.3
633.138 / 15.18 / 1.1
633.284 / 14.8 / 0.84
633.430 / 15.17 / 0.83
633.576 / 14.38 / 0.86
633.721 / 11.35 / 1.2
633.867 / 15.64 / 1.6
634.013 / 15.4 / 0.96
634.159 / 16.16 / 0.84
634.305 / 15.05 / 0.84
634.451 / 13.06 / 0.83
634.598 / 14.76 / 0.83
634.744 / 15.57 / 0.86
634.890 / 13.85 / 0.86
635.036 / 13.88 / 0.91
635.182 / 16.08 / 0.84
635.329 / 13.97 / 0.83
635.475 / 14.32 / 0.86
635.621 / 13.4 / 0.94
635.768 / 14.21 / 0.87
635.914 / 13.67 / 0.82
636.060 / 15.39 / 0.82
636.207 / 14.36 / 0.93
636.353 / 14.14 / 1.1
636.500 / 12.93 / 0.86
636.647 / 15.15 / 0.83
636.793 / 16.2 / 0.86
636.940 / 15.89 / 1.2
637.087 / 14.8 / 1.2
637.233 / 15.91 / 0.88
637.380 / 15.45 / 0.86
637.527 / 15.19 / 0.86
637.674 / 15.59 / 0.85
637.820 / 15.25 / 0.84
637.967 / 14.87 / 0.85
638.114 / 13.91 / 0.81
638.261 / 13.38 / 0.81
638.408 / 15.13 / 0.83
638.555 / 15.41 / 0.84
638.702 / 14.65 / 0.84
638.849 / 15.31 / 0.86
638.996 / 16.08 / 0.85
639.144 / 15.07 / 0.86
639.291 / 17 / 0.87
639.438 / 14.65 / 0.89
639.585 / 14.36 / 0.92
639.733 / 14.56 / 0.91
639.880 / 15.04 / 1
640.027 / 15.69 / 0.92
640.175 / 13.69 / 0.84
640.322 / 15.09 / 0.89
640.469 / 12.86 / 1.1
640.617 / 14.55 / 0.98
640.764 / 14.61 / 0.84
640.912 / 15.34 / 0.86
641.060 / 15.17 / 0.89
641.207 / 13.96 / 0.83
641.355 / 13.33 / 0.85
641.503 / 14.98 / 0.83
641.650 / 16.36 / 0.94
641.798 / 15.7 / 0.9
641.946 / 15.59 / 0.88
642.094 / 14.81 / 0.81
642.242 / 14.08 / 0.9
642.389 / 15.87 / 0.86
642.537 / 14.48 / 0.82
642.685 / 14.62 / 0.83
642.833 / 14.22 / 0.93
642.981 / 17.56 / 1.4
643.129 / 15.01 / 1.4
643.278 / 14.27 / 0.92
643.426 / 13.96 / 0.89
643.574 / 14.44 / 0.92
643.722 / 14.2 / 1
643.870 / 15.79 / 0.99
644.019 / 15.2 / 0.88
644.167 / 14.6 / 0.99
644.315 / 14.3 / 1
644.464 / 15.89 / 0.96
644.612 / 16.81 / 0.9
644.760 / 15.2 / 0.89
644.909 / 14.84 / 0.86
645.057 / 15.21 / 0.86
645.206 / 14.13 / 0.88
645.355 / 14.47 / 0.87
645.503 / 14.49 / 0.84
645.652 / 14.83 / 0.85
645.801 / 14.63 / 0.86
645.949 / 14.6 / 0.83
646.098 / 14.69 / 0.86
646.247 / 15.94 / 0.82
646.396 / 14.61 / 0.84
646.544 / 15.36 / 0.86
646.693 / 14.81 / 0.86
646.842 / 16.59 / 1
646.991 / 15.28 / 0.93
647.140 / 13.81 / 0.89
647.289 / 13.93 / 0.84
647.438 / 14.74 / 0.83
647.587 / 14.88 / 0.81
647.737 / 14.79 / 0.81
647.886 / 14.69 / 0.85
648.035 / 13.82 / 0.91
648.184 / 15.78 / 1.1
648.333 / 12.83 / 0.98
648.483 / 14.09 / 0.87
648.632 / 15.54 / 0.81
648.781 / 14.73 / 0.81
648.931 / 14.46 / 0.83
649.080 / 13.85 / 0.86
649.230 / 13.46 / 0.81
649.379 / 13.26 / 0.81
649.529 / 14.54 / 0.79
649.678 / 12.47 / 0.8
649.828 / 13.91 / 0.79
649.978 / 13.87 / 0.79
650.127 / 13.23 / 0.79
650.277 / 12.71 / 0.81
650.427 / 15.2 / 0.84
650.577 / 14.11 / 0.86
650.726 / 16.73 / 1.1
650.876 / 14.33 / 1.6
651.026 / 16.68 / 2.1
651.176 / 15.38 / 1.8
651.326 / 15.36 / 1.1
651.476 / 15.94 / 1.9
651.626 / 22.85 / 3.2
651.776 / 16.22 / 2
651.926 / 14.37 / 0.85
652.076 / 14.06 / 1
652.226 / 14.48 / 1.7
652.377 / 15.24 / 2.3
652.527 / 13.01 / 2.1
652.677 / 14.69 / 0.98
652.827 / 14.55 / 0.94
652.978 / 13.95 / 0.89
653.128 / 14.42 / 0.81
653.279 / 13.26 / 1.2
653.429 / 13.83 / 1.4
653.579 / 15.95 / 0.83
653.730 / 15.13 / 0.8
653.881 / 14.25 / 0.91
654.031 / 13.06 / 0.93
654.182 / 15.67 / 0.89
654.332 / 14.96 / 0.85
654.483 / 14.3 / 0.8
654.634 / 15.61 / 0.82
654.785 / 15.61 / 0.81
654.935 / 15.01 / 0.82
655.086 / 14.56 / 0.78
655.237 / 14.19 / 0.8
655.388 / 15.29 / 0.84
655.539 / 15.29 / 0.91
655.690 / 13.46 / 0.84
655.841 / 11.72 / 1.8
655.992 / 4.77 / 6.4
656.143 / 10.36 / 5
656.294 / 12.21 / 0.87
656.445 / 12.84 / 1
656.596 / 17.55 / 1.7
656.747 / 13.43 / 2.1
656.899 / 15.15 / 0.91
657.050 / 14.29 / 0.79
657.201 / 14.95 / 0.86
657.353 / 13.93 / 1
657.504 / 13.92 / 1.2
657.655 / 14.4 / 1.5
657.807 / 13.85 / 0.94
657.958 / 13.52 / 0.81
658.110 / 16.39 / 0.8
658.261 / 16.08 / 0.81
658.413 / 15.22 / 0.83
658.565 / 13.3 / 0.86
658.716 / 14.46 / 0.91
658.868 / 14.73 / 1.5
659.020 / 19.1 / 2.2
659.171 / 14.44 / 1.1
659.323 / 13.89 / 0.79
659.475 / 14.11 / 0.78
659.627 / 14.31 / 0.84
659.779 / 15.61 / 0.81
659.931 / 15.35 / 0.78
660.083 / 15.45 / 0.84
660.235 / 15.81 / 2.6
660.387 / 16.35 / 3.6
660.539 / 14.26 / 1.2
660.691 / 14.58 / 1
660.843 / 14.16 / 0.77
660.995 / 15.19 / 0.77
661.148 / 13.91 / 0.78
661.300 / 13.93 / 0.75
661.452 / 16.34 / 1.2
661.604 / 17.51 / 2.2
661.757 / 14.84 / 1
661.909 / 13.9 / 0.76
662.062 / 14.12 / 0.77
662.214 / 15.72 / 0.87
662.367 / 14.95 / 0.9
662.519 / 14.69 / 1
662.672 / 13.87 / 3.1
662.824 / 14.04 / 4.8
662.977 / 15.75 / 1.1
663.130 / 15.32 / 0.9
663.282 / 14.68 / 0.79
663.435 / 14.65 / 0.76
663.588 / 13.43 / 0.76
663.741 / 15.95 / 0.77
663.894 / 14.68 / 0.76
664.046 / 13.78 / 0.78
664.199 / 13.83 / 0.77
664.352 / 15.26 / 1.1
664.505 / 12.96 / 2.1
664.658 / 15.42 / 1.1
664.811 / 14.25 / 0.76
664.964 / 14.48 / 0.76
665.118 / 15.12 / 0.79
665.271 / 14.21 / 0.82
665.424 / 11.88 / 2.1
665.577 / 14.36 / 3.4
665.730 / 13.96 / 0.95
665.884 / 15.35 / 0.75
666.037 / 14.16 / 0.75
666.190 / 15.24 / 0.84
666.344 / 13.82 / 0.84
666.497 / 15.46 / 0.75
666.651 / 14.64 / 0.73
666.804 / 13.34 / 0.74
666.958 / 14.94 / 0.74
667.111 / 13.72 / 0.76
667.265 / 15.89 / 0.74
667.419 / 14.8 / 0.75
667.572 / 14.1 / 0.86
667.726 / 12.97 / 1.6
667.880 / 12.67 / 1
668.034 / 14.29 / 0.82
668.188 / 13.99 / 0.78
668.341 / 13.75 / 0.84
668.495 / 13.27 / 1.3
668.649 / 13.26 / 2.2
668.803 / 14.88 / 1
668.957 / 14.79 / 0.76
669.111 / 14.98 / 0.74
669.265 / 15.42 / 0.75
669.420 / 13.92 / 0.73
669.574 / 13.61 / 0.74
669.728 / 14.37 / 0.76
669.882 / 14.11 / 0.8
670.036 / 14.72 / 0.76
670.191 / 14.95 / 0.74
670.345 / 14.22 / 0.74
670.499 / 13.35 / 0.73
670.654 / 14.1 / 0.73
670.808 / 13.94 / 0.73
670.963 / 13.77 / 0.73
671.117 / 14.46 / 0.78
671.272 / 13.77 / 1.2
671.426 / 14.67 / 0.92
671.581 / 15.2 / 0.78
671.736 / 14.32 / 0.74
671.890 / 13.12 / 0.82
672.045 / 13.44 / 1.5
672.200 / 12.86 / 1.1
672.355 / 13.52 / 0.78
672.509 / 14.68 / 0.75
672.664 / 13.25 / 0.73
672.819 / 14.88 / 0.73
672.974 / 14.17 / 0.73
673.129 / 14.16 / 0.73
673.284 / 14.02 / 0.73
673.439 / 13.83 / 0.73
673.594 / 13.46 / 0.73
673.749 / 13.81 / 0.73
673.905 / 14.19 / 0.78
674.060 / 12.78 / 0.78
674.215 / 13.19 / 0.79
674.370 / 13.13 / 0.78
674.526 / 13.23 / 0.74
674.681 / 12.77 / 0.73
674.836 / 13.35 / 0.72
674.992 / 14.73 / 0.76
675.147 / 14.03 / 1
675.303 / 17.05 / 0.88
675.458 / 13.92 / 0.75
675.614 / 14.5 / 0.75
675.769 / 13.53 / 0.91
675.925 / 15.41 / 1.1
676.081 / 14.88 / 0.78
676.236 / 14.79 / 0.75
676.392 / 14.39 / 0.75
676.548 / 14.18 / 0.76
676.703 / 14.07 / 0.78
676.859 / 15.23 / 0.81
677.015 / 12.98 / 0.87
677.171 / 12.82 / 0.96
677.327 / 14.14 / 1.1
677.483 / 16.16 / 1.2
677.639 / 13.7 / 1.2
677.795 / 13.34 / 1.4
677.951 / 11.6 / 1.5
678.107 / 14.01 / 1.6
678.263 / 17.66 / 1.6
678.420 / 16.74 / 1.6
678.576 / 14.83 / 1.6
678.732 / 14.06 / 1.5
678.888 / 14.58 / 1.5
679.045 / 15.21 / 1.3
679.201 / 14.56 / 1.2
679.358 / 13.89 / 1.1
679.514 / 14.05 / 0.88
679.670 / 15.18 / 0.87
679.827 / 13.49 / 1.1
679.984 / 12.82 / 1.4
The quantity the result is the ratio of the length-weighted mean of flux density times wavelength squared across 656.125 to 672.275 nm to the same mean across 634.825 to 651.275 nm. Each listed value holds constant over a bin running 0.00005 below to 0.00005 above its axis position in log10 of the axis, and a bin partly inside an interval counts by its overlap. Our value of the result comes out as 1.05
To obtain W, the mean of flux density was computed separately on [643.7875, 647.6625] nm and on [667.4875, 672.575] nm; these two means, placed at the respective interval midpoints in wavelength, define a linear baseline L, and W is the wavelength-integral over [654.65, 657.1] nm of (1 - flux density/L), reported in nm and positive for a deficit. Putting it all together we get 0.18 nm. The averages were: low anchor 15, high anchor 14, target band 13.5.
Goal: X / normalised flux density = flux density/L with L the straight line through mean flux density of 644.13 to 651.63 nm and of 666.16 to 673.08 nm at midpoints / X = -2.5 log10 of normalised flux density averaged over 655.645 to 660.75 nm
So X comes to 0.02 mag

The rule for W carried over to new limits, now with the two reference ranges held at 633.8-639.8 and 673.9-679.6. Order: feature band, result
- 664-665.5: 0.03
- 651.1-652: -0.13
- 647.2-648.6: 0.03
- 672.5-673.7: 0.03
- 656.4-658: 0.02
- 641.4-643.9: -0.04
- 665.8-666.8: -0.02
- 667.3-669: 0.06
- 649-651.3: 0.06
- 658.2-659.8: -0.05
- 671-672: 0.01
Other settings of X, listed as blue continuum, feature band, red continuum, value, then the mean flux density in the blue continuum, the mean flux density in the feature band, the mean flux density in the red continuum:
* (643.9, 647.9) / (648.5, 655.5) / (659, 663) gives 0.02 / 14.9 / 14.7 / 15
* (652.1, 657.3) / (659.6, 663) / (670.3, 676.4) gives -0.07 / 14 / 15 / 14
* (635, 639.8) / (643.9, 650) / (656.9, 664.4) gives 0.02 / 14.9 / 14.6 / 14.8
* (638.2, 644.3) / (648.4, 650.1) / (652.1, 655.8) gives 0.05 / 14.9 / 14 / 14.5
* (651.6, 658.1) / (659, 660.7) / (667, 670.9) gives -0.07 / 14.2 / 15.2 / 14.2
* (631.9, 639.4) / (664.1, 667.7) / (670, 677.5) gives -0.01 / 14.8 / 14.4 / 14.1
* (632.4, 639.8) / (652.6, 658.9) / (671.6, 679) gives 0.02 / 14.8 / 14.1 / 14.1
